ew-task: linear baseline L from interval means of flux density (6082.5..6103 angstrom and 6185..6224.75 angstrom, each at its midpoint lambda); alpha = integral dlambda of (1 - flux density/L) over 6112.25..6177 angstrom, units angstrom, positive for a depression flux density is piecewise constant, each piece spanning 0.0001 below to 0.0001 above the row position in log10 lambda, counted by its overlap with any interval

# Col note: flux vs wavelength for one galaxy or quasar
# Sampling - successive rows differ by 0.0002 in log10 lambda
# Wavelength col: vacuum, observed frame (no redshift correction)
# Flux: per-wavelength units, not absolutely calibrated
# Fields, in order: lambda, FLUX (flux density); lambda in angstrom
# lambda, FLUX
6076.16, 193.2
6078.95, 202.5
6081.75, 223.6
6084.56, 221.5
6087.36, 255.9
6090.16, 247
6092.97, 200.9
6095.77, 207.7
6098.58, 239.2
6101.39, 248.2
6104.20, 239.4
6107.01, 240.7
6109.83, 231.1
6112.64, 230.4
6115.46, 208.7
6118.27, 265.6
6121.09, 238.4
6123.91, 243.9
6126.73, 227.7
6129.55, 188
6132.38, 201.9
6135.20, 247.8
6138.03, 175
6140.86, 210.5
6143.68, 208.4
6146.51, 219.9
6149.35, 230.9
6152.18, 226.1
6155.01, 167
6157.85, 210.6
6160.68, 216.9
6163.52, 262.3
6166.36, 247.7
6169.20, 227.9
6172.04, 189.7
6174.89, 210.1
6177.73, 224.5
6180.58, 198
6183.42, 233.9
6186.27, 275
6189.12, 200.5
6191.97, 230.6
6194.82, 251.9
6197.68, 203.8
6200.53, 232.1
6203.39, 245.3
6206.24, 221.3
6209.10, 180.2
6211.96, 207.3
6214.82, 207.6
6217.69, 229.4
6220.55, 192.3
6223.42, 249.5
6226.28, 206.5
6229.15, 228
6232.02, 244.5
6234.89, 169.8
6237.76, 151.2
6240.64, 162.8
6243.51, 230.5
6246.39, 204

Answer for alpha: 2.2 angstrom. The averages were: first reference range 231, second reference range 223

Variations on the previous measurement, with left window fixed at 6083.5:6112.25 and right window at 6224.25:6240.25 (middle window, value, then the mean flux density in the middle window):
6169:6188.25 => -0.81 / 222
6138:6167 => 0.30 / 217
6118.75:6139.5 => 0.54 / 220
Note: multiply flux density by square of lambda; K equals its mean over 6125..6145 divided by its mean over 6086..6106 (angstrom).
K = 0.90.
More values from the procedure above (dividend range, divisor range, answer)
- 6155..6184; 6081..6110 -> 0.97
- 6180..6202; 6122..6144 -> 1.09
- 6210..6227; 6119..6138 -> 0.99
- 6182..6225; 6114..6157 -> 1.05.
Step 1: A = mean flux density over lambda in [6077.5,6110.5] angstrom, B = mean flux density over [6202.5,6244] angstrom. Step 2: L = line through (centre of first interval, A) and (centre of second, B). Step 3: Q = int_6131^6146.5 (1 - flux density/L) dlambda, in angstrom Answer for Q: 0.9 angstrom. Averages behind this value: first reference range 230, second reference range 207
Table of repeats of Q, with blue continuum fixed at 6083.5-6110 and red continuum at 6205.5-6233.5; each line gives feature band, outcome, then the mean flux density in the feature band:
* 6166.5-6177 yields 0.4 angstrom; 215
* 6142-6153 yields 0.3 angstrom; 221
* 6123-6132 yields 0.5 angstrom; 216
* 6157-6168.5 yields -0.6 angstrom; 235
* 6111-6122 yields -0.2 angstrom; 236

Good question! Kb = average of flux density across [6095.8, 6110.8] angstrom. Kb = 237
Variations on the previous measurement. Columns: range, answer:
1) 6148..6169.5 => 223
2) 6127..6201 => 219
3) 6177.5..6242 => 215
